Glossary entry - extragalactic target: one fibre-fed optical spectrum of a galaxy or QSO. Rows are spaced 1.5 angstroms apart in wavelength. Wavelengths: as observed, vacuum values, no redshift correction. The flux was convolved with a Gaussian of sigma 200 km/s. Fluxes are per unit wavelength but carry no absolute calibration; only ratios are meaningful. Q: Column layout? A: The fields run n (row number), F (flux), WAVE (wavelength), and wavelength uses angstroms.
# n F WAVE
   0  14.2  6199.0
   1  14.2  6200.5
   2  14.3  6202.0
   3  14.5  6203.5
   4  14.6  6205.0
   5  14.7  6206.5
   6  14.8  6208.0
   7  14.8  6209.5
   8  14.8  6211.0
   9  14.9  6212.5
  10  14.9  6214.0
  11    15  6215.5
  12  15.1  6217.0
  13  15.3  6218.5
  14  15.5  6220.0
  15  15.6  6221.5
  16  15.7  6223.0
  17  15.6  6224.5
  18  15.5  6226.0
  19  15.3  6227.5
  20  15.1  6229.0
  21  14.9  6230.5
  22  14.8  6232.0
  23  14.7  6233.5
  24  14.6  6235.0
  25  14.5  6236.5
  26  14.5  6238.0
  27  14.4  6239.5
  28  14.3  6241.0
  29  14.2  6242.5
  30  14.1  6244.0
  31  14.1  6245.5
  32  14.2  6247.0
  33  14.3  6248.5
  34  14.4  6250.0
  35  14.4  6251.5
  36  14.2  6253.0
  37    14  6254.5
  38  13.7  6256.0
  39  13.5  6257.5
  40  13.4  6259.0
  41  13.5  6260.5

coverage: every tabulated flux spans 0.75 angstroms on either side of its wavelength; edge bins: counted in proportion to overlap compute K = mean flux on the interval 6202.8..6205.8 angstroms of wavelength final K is 14.6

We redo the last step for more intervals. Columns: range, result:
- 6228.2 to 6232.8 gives 14.9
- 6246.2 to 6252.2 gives 14.3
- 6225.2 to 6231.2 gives 15.2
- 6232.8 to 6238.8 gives 14.6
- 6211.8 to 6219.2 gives 15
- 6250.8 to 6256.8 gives 14.1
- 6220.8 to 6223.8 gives 15.6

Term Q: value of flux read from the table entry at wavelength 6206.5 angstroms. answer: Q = 14.7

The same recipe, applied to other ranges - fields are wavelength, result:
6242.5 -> 14.2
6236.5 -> 14.5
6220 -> 15.5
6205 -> 14.6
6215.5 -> 15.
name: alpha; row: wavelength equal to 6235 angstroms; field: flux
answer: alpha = 14.6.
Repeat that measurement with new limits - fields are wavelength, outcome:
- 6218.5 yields 15.3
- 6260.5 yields 13.5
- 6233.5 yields 14.7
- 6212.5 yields 14.9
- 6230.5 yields 14.9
